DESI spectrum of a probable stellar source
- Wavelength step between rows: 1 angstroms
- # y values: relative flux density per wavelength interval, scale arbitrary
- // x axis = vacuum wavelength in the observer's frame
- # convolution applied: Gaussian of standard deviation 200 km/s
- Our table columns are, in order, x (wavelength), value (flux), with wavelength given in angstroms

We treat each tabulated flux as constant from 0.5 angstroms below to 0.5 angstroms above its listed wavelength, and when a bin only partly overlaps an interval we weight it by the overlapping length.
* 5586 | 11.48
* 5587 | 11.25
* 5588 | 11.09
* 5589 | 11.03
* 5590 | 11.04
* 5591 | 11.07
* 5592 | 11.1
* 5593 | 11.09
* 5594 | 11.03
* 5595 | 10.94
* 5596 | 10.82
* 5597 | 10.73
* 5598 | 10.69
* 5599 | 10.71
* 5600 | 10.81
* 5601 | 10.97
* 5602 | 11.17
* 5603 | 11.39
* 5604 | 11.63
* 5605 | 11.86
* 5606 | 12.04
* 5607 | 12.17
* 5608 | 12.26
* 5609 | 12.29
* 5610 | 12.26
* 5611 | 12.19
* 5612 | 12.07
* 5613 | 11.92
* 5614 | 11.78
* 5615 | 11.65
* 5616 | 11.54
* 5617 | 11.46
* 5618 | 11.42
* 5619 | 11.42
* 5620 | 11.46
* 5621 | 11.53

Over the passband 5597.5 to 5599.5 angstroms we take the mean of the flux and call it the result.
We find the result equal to 10.7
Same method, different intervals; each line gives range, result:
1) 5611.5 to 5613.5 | 12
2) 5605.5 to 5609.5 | 12.2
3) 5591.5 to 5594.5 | 11.1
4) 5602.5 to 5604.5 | 11.5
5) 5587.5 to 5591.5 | 11.1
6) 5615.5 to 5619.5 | 11.5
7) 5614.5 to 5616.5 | 11.6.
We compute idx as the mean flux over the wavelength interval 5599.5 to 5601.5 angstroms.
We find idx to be 10.9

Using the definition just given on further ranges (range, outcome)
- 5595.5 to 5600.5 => 10.8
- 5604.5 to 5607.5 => 12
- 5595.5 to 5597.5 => 10.8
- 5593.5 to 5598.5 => 10.8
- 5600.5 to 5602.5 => 11.1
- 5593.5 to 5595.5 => 11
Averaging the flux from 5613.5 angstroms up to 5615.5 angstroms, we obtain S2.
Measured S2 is 11.7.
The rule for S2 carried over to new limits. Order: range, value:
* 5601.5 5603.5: 11.3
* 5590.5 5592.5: 11.1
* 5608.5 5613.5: 12.1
